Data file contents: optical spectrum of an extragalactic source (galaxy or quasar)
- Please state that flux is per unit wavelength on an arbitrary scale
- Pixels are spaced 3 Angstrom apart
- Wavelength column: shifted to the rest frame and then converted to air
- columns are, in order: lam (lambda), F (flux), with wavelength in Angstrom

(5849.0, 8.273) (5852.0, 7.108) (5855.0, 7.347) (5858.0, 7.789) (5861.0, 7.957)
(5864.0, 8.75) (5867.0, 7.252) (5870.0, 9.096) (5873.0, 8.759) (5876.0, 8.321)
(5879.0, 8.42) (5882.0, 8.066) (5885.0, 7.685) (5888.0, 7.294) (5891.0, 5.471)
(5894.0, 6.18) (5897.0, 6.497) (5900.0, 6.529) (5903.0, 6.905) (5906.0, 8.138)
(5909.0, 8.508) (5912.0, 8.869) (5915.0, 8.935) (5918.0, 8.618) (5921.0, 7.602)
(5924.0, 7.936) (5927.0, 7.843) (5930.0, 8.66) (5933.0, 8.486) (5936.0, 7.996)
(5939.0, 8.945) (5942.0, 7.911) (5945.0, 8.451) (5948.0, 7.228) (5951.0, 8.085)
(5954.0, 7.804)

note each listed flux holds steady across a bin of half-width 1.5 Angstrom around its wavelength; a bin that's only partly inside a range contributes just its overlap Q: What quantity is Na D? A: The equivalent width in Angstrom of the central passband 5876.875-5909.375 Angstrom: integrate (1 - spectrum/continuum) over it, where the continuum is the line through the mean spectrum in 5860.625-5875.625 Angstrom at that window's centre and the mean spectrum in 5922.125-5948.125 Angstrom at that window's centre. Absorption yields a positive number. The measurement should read 4.3 Angstrom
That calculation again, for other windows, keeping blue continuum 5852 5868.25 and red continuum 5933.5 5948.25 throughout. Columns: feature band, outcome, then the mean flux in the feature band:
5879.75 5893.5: 1.3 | 7.13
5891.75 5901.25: 2.0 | 6.33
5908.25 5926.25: -0.7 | 8.38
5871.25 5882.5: -0.8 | 8.44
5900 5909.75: 0.5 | 7.6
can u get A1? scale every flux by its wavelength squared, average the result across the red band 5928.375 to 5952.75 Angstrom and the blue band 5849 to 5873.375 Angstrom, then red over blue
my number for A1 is 1.06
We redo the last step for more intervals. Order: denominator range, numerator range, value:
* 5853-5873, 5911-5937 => 1.05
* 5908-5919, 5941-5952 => 0.91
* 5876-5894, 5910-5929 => 1.14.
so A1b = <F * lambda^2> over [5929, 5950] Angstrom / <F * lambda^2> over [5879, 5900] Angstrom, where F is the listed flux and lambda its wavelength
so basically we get 1.2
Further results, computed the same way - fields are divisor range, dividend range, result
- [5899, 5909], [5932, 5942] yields 1.14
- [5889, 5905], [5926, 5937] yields 1.31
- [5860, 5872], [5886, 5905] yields 0.80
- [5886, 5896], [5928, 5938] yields 1.33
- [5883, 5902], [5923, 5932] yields 1.24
